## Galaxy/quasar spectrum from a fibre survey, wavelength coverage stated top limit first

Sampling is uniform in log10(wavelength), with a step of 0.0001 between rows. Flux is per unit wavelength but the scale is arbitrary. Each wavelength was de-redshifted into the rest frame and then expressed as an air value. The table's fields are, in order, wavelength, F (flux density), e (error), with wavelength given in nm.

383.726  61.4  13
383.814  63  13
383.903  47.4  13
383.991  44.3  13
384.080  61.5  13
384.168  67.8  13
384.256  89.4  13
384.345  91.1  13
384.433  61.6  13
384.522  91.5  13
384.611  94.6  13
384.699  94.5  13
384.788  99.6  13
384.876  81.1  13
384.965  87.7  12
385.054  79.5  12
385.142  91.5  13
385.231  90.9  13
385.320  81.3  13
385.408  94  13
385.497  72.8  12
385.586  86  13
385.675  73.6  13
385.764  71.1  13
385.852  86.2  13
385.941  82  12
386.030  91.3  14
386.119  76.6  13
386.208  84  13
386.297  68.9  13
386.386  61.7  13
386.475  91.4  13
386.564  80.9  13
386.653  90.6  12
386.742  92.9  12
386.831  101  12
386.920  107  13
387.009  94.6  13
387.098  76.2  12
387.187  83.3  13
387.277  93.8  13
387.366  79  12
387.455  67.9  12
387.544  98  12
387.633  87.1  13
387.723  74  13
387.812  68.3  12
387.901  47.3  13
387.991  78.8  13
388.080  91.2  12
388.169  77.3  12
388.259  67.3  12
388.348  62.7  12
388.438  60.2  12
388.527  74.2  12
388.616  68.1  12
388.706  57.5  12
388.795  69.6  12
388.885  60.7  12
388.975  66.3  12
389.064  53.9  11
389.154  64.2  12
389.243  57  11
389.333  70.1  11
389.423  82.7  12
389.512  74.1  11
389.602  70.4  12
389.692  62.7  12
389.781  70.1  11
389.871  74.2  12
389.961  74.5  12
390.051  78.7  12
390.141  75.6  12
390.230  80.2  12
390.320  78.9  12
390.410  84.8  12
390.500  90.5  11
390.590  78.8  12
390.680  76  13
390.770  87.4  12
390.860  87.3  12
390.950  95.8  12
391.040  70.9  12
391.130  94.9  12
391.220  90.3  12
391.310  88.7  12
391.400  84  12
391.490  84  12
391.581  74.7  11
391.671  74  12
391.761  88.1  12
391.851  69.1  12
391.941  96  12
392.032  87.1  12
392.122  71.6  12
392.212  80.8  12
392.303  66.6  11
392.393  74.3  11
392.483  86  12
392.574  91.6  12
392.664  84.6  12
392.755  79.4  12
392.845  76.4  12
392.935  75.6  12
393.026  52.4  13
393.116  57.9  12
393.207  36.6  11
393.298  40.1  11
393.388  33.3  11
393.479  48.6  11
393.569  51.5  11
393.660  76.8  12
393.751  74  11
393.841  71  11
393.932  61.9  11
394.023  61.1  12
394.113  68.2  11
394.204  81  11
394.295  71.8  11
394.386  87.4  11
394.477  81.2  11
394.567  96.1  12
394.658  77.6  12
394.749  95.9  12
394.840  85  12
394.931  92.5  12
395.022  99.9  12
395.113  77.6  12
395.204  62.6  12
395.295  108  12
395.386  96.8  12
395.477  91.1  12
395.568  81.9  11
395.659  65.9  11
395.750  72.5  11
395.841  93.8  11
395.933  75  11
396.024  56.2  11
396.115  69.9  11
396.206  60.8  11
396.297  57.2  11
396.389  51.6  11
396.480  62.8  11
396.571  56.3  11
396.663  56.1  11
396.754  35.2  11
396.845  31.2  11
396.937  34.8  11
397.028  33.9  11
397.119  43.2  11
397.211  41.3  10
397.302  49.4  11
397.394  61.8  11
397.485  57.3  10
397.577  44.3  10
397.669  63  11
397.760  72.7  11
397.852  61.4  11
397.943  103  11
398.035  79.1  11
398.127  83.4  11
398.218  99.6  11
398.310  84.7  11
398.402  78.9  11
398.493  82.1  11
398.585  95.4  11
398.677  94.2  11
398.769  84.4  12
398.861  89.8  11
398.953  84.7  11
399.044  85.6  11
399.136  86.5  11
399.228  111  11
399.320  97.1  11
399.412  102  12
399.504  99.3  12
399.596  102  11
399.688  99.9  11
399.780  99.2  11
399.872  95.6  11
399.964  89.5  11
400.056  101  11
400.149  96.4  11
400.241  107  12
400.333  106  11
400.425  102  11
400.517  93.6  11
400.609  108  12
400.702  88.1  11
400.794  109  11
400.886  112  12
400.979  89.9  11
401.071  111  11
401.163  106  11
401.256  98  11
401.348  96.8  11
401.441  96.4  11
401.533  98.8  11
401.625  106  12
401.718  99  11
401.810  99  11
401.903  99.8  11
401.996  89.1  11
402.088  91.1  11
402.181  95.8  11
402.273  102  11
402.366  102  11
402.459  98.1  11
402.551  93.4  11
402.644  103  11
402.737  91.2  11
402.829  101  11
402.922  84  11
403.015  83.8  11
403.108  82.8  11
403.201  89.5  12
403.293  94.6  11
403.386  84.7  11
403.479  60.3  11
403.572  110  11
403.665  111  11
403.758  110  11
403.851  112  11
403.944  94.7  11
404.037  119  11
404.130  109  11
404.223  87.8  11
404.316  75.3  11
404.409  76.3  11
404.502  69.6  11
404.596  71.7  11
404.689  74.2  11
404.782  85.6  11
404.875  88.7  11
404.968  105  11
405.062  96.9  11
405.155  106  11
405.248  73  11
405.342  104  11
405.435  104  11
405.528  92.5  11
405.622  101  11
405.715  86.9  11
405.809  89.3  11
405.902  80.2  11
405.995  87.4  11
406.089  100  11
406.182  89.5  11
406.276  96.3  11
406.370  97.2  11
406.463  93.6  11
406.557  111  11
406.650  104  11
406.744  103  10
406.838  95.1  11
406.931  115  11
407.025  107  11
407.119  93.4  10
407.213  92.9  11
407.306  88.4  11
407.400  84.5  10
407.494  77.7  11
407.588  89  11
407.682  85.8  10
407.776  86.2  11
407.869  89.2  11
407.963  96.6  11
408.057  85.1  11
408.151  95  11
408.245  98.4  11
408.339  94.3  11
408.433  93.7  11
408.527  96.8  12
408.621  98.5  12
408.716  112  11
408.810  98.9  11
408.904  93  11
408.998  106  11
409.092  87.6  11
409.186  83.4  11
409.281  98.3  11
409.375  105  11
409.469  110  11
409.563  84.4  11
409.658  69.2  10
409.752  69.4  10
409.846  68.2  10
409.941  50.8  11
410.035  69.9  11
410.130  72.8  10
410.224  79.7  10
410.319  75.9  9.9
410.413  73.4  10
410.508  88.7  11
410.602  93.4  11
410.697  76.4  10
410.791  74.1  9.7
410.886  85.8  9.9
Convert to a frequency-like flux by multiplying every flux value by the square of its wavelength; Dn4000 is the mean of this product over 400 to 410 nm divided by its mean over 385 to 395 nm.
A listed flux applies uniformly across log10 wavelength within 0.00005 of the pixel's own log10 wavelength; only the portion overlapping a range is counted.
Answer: 1.32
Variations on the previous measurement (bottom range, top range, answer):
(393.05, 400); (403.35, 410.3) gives 1.31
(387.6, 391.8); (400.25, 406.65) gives 1.36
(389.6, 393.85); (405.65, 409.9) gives 1.34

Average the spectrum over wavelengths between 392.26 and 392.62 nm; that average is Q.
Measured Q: 79.8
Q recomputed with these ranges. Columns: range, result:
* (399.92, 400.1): 95.3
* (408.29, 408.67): 95.7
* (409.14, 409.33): 90.8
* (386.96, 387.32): 87.1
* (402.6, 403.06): 92.6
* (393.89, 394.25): 68.1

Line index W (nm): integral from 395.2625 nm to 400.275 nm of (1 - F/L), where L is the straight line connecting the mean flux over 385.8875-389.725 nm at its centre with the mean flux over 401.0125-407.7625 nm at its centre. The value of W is 0.62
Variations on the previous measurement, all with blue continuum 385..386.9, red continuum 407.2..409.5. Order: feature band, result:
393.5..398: 1.00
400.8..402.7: -0.18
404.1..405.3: 0.08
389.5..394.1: 0.63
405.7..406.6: 0.00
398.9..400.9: -0.19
